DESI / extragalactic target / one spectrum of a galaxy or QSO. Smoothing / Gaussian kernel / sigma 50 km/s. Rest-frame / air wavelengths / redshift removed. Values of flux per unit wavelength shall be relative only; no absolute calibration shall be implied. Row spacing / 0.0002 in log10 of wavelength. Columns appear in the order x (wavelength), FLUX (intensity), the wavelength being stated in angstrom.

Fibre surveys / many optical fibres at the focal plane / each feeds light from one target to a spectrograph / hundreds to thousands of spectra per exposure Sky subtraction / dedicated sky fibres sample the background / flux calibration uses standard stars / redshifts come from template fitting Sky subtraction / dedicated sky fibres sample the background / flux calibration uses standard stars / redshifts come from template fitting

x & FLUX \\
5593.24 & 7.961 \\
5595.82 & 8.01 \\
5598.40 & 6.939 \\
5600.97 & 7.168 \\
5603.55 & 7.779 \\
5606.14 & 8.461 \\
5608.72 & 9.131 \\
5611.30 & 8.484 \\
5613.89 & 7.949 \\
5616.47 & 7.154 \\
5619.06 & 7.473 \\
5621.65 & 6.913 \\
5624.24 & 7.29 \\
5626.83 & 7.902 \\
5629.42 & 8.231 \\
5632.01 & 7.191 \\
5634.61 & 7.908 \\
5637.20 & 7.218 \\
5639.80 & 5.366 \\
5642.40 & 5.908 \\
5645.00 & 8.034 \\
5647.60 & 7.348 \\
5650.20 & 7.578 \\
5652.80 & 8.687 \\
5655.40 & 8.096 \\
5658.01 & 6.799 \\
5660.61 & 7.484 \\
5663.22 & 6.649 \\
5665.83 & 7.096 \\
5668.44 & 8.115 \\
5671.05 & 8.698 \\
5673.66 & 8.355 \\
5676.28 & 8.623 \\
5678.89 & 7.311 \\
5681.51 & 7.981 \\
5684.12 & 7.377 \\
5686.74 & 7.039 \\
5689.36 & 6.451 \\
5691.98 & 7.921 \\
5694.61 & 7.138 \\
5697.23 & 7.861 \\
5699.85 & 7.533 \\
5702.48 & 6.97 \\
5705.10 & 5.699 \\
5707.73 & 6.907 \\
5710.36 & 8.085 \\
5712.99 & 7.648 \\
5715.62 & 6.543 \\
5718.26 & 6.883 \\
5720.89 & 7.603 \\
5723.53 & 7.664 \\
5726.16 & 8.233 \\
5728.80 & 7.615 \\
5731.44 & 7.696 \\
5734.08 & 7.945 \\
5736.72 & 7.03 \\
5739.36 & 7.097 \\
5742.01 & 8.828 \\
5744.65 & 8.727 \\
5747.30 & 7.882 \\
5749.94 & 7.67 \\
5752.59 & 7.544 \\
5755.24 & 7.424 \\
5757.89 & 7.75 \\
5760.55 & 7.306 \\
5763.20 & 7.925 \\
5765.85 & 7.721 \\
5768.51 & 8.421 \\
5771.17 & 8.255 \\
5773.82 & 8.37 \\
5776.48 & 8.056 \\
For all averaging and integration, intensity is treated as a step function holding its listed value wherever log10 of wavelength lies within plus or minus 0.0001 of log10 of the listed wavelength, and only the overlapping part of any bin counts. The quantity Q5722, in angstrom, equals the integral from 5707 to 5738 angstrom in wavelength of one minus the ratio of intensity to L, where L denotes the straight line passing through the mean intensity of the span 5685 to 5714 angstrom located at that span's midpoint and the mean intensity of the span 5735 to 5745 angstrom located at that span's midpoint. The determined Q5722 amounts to 0.27 angstrom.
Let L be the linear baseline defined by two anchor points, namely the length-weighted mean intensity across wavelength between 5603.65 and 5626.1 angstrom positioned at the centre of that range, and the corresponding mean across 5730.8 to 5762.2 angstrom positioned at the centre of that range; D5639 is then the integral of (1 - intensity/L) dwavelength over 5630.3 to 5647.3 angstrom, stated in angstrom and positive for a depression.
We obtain 1.8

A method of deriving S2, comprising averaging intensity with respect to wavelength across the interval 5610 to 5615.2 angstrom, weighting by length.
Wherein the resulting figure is 8.22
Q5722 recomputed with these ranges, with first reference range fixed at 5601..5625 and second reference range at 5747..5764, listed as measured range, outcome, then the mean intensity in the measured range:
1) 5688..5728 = 2.1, 7.28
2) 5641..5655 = 0.4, 7.54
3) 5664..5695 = 0.2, 7.67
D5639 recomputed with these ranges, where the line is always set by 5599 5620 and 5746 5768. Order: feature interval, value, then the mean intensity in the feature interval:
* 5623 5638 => 0.5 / 7.64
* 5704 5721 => 1.6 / 7.03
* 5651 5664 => 0.4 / 7.58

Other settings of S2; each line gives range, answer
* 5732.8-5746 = 7.92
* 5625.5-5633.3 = 7.78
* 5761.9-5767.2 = 7.83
